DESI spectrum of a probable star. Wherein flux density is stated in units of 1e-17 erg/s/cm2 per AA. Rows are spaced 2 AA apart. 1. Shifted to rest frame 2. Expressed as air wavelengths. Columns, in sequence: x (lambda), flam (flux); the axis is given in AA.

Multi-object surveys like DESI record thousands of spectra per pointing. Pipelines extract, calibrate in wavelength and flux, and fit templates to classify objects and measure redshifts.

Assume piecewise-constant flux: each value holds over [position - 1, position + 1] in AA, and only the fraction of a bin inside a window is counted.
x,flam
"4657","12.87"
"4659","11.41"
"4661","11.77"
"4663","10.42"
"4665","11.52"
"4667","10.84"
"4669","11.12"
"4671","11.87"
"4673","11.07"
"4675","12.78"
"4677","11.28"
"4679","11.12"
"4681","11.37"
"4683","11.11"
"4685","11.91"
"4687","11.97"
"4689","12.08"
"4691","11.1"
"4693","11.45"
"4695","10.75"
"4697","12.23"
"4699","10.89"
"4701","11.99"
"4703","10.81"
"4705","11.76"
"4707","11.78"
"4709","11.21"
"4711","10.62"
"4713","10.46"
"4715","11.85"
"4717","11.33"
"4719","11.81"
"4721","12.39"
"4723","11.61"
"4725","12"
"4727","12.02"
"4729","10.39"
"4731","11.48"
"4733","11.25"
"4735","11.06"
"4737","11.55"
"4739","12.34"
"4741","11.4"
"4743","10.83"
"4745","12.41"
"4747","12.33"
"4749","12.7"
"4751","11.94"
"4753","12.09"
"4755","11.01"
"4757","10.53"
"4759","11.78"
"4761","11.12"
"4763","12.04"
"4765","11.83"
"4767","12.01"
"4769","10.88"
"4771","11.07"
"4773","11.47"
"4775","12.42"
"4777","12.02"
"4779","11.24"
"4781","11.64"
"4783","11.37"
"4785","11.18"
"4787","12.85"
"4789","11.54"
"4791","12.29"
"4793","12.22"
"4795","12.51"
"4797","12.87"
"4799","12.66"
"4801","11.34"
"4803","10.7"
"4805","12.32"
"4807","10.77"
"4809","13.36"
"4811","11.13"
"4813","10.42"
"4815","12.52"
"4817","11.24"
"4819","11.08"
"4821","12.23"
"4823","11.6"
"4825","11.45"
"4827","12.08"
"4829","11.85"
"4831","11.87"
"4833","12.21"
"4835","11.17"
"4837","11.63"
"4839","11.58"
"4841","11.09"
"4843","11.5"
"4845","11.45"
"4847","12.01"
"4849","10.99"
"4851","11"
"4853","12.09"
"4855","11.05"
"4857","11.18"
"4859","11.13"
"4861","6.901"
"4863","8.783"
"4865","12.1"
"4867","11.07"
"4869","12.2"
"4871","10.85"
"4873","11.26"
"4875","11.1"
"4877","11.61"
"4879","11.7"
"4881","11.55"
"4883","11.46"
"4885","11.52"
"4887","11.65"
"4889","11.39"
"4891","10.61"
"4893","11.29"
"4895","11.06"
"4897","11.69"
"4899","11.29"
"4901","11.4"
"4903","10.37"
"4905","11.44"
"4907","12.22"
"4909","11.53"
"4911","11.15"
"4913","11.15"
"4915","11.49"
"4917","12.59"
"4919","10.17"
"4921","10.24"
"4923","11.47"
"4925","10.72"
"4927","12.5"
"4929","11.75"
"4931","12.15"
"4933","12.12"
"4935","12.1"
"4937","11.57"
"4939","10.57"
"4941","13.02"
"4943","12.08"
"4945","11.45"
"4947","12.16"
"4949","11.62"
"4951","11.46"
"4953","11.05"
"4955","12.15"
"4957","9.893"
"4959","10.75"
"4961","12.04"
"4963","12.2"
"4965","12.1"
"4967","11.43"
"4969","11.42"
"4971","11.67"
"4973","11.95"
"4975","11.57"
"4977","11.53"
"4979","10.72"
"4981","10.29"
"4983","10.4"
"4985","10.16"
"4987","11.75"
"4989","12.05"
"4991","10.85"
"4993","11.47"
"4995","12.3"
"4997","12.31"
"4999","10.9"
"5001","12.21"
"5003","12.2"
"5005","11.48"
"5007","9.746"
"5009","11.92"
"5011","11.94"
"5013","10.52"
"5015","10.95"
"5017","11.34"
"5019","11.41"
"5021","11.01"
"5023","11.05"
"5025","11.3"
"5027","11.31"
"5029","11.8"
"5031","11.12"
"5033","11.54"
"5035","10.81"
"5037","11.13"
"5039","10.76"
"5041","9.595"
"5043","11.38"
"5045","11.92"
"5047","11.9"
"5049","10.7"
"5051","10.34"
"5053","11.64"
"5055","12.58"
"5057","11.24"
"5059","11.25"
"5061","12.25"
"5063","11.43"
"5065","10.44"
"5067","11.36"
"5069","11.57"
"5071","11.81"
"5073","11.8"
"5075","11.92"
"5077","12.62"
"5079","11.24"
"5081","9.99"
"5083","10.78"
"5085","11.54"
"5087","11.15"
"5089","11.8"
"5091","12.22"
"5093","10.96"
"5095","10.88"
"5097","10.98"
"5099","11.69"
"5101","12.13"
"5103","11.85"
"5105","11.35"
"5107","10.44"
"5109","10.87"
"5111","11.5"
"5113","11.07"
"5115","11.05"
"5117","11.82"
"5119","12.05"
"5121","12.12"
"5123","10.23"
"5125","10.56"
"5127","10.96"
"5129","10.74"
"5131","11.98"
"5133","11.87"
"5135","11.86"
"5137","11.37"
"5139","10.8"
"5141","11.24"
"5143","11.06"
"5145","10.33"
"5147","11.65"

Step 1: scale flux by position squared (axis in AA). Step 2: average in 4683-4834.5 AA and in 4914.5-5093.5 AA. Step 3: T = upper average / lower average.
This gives 1.08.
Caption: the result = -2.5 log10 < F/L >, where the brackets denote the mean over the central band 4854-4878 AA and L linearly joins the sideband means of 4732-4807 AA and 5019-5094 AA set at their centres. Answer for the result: 0.08 mag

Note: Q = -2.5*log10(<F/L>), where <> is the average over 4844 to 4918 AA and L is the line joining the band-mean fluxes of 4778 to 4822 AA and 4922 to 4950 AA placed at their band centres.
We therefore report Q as 0.054 mag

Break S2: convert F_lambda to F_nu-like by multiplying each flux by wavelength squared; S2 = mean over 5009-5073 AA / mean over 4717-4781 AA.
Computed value 1.09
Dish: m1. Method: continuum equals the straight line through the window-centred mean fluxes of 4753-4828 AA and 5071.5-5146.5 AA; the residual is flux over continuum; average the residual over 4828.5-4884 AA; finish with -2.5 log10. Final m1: 0.04 mag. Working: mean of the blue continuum 11.7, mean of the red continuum 11.3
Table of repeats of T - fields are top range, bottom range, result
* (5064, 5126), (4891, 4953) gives 1.06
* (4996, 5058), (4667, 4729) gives 1.12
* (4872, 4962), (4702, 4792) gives 1.06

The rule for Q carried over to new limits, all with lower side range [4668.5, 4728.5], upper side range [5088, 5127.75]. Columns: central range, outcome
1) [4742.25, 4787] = -0.017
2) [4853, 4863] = 0.131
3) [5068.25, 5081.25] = -0.029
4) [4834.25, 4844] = 0.005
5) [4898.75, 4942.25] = -0.009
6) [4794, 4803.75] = -0.053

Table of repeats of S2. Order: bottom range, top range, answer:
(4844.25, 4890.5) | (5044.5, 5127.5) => 1.12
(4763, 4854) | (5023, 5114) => 1.08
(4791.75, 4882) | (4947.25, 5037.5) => 1.06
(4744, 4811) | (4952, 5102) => 1.06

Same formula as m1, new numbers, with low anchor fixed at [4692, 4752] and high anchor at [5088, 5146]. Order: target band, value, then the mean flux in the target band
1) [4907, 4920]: 0.00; 11.4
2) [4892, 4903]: 0.02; 11.3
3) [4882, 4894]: 0.01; 11.3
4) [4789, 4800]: -0.08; 12.4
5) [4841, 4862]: 0.05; 10.9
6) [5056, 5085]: -0.01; 11.4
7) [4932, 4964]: -0.02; 11.6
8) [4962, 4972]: -0.03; 11.8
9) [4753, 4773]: 0.01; 11.4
